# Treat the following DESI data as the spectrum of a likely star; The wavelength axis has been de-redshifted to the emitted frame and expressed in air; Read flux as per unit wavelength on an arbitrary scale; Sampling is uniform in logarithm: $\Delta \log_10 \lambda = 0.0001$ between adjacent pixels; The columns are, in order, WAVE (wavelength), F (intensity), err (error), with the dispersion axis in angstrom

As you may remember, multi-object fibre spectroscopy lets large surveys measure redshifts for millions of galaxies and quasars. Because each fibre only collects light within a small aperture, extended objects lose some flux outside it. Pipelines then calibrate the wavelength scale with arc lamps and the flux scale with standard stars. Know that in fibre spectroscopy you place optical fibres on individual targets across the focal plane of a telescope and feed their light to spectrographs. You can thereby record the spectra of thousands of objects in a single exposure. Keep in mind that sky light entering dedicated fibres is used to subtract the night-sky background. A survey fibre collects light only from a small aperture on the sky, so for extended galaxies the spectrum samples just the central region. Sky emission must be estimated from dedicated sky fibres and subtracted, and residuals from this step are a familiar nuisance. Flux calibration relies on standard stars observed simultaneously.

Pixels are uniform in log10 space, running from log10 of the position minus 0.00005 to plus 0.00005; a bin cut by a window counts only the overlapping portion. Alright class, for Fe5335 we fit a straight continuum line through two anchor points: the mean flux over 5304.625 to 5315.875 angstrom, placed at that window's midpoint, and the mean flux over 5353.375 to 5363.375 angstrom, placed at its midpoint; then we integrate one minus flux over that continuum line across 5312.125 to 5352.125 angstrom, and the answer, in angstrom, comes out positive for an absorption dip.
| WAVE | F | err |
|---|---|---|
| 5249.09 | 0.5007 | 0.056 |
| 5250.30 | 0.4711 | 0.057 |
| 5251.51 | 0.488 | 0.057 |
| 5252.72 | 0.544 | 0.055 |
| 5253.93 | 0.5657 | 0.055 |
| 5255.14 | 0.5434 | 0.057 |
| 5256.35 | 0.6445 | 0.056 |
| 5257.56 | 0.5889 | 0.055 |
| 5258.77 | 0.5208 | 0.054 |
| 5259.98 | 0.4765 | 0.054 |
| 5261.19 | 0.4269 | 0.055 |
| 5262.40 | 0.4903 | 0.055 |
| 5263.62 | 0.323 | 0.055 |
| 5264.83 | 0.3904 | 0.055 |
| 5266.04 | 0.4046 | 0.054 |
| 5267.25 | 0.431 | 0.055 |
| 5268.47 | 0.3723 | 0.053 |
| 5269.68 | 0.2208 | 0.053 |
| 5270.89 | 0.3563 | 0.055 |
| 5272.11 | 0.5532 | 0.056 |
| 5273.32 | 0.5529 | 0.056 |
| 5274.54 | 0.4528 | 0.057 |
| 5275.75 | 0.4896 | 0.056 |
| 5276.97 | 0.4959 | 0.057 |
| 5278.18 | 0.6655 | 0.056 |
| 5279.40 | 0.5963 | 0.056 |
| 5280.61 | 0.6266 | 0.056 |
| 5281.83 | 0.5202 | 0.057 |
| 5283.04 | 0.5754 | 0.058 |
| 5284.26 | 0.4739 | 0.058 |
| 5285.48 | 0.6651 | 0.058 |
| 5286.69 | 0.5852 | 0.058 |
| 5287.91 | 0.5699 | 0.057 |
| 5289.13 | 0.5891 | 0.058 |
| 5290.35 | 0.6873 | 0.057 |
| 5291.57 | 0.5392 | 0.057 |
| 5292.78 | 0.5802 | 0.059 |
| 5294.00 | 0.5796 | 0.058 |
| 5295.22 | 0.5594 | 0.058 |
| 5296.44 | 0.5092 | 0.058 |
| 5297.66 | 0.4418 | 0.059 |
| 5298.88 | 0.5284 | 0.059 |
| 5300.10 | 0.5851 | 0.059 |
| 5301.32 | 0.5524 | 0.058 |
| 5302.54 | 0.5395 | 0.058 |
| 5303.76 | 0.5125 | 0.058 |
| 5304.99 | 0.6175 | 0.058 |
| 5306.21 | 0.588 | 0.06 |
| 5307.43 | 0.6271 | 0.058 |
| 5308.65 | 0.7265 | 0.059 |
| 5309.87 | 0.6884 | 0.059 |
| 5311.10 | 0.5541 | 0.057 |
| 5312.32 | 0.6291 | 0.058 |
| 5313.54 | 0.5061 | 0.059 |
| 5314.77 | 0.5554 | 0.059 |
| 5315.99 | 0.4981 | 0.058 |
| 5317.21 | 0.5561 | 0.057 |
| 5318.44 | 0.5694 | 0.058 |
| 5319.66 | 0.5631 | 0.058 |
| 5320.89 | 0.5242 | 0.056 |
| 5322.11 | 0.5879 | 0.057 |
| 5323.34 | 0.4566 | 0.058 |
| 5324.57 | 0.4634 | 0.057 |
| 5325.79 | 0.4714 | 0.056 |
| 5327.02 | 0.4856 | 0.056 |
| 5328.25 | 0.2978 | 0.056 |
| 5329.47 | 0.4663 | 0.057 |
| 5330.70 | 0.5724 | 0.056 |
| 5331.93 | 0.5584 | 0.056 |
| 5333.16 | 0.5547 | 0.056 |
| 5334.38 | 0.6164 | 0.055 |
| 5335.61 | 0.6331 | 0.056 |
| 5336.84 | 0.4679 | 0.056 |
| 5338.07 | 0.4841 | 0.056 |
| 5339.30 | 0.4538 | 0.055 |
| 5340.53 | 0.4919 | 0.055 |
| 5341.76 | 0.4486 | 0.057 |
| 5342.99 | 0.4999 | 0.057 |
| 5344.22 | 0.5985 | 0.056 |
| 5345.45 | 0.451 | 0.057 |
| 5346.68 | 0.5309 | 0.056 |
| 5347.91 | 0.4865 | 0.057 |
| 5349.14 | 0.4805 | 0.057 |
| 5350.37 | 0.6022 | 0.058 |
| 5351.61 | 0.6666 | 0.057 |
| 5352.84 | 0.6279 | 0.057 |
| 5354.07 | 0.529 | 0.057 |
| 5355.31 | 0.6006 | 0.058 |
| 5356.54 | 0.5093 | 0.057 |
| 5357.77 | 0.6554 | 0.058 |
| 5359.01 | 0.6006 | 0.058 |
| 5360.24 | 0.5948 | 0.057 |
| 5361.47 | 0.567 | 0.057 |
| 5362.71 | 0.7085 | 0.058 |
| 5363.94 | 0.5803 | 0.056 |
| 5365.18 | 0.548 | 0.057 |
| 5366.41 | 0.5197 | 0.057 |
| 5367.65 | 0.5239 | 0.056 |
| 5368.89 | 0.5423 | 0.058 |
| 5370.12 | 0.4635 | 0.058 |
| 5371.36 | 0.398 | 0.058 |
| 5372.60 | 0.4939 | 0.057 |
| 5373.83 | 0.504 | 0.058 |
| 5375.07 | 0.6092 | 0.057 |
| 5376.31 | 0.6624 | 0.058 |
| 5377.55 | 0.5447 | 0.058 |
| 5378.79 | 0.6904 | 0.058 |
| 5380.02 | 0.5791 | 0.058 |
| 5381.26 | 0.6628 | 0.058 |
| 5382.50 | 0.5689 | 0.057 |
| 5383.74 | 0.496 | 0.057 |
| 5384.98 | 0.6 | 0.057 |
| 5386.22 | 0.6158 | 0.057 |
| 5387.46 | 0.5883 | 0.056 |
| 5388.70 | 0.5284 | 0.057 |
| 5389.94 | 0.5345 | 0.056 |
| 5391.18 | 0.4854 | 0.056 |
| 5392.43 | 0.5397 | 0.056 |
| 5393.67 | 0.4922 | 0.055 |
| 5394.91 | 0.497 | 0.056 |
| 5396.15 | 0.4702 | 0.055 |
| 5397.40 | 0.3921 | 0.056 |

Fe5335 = 5.36 angstrom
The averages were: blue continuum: 0.605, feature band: 0.521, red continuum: 0.596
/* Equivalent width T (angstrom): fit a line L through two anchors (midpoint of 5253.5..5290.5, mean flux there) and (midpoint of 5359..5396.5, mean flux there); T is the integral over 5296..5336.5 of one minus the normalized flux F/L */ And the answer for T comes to -1.4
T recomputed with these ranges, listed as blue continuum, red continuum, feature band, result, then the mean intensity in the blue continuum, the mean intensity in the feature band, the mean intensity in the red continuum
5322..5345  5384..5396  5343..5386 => -3.4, 0.503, 0.564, 0.538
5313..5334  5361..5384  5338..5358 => 0.1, 0.512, 0.536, 0.562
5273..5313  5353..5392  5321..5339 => 1.9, 0.573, 0.508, 0.565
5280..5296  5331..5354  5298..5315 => -0.6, 0.58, 0.585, 0.537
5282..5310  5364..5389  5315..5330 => 1.9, 0.577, 0.497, 0.558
